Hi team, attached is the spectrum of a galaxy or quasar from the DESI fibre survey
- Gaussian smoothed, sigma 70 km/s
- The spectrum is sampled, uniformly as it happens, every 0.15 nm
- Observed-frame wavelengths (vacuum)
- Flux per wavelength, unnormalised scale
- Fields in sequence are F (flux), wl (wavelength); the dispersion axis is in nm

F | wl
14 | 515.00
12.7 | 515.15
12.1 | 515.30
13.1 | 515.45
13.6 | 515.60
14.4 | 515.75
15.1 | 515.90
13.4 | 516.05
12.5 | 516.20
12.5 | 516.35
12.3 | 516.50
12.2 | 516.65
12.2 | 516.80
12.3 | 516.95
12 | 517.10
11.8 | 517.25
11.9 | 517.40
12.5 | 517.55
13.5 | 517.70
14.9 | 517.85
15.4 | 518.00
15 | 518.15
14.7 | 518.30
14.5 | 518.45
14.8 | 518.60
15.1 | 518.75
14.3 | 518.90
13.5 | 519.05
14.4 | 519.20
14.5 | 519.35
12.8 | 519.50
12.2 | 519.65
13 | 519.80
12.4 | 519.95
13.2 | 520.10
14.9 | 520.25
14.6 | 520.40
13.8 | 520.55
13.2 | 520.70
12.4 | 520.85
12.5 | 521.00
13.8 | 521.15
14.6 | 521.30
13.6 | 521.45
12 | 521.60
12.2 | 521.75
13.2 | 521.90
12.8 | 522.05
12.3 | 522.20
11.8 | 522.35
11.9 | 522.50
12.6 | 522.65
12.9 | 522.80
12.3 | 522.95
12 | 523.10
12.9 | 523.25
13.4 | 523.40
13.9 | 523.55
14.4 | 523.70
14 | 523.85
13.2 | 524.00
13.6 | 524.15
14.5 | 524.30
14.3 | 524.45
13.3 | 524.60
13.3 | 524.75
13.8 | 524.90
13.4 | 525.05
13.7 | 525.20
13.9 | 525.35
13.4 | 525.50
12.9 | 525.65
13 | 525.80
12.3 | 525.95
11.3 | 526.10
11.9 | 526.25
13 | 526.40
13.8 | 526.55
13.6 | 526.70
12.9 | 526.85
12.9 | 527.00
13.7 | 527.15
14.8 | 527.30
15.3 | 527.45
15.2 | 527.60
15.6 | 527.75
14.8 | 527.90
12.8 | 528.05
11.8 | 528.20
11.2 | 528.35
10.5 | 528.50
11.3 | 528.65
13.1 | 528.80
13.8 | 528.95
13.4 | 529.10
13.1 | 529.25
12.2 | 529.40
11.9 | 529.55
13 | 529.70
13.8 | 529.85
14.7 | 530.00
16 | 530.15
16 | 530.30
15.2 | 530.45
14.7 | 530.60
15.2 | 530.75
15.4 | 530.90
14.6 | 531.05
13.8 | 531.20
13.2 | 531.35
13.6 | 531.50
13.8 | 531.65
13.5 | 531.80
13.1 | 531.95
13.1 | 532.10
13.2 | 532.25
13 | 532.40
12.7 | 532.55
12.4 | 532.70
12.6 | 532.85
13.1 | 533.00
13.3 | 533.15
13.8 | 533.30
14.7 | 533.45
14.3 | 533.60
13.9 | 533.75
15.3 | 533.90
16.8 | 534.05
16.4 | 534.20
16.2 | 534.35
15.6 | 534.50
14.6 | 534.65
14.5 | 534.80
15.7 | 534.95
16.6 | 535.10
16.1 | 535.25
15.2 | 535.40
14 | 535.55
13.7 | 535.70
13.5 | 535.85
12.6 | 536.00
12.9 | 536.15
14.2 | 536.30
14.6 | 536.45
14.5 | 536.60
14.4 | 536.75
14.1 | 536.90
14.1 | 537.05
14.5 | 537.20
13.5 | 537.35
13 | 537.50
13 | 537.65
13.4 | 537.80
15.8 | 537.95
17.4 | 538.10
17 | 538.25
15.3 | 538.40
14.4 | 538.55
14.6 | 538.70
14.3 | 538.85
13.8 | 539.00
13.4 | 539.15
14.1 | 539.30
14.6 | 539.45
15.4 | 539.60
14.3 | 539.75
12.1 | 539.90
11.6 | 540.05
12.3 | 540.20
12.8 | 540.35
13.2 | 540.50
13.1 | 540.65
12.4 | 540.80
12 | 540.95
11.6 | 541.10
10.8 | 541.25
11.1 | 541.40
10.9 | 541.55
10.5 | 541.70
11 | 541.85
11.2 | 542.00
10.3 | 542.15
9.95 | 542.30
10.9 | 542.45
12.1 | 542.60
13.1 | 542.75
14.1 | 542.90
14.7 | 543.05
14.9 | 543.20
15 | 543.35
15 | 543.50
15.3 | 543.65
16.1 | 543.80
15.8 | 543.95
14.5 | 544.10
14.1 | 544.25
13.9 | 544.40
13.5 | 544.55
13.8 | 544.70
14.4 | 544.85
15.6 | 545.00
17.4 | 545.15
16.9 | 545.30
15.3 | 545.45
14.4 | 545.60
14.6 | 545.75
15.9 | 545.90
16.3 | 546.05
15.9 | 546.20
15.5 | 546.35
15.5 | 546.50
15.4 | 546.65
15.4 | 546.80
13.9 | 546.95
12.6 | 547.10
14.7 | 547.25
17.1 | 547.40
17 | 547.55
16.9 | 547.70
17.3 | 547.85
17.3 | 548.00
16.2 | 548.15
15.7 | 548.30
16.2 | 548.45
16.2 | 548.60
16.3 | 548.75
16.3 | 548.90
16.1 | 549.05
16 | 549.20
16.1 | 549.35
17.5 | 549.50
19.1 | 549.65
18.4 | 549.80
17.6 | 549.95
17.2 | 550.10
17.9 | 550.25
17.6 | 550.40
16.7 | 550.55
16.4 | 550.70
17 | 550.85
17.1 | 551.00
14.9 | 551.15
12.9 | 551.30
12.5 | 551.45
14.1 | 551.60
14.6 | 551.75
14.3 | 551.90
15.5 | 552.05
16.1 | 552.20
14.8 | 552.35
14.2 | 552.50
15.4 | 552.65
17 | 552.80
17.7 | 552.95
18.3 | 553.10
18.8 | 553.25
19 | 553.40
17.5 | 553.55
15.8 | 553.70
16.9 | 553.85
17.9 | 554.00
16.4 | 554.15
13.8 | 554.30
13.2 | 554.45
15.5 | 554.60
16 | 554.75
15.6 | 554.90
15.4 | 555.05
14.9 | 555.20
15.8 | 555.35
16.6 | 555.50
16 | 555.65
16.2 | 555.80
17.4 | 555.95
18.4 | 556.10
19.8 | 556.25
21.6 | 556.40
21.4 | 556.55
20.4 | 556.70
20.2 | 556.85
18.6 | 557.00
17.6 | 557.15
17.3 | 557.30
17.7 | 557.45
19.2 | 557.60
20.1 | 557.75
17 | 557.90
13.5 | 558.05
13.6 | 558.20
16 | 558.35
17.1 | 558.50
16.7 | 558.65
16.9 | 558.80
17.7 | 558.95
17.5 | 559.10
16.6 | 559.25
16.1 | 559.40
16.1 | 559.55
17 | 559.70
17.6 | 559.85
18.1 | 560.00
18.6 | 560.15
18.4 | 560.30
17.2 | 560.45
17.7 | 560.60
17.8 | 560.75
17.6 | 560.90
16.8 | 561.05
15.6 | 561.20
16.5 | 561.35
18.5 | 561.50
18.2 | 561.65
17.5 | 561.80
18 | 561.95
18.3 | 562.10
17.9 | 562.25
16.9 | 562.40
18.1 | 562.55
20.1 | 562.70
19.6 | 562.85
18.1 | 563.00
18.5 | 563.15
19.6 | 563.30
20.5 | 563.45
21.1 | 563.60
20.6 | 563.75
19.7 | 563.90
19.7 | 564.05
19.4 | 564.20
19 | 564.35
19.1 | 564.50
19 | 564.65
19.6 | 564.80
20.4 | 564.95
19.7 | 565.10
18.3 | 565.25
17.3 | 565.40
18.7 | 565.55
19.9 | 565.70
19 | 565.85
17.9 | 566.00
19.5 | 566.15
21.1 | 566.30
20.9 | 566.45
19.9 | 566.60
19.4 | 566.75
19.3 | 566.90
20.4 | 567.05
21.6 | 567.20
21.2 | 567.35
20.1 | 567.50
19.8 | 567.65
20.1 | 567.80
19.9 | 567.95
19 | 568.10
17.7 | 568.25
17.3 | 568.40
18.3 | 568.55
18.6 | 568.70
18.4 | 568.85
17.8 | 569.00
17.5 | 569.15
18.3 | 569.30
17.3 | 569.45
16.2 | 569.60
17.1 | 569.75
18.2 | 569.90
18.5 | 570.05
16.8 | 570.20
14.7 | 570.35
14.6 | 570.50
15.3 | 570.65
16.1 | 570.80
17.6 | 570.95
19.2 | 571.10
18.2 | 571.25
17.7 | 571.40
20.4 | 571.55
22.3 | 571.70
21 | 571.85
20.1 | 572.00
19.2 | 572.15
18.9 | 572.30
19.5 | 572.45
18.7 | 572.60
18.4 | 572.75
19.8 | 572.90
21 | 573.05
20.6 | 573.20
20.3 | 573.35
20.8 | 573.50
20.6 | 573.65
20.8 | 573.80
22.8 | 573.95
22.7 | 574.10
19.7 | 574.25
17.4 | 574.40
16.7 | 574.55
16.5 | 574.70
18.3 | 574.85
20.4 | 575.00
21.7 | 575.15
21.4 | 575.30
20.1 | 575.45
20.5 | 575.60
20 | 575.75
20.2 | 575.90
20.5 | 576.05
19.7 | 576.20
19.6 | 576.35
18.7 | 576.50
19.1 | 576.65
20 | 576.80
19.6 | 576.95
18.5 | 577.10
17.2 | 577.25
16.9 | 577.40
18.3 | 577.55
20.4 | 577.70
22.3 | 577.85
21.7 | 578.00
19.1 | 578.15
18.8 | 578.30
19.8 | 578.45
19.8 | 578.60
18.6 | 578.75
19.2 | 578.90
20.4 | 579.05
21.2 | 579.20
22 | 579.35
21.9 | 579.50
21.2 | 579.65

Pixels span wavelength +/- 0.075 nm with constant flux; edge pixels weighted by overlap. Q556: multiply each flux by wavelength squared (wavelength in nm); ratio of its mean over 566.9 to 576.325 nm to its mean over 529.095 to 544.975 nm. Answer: 1.6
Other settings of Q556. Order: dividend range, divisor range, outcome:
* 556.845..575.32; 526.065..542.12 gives 1.52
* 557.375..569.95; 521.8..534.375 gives 1.55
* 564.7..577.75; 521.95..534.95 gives 1.64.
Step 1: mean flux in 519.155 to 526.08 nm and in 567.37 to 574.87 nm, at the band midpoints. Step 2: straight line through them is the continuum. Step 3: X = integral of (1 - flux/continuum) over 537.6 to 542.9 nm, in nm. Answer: 0.778 nm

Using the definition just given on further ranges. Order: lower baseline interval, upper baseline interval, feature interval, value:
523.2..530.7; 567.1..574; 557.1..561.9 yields 0.09 nm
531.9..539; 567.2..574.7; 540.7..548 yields 0.65 nm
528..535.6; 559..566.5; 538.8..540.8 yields 0.23 nm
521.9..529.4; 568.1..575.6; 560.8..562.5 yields 0.01 nm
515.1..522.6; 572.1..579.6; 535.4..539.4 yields 0.30 nm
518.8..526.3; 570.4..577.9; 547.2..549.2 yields -0.02 nm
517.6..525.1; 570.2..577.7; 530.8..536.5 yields 0.25 nm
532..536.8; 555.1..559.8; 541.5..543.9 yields 0.40 nm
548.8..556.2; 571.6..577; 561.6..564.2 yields -0.14 nm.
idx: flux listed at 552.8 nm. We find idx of 17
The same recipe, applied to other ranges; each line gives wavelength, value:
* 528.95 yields 13.8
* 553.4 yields 19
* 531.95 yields 13.1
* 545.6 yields 14.4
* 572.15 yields 19.2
